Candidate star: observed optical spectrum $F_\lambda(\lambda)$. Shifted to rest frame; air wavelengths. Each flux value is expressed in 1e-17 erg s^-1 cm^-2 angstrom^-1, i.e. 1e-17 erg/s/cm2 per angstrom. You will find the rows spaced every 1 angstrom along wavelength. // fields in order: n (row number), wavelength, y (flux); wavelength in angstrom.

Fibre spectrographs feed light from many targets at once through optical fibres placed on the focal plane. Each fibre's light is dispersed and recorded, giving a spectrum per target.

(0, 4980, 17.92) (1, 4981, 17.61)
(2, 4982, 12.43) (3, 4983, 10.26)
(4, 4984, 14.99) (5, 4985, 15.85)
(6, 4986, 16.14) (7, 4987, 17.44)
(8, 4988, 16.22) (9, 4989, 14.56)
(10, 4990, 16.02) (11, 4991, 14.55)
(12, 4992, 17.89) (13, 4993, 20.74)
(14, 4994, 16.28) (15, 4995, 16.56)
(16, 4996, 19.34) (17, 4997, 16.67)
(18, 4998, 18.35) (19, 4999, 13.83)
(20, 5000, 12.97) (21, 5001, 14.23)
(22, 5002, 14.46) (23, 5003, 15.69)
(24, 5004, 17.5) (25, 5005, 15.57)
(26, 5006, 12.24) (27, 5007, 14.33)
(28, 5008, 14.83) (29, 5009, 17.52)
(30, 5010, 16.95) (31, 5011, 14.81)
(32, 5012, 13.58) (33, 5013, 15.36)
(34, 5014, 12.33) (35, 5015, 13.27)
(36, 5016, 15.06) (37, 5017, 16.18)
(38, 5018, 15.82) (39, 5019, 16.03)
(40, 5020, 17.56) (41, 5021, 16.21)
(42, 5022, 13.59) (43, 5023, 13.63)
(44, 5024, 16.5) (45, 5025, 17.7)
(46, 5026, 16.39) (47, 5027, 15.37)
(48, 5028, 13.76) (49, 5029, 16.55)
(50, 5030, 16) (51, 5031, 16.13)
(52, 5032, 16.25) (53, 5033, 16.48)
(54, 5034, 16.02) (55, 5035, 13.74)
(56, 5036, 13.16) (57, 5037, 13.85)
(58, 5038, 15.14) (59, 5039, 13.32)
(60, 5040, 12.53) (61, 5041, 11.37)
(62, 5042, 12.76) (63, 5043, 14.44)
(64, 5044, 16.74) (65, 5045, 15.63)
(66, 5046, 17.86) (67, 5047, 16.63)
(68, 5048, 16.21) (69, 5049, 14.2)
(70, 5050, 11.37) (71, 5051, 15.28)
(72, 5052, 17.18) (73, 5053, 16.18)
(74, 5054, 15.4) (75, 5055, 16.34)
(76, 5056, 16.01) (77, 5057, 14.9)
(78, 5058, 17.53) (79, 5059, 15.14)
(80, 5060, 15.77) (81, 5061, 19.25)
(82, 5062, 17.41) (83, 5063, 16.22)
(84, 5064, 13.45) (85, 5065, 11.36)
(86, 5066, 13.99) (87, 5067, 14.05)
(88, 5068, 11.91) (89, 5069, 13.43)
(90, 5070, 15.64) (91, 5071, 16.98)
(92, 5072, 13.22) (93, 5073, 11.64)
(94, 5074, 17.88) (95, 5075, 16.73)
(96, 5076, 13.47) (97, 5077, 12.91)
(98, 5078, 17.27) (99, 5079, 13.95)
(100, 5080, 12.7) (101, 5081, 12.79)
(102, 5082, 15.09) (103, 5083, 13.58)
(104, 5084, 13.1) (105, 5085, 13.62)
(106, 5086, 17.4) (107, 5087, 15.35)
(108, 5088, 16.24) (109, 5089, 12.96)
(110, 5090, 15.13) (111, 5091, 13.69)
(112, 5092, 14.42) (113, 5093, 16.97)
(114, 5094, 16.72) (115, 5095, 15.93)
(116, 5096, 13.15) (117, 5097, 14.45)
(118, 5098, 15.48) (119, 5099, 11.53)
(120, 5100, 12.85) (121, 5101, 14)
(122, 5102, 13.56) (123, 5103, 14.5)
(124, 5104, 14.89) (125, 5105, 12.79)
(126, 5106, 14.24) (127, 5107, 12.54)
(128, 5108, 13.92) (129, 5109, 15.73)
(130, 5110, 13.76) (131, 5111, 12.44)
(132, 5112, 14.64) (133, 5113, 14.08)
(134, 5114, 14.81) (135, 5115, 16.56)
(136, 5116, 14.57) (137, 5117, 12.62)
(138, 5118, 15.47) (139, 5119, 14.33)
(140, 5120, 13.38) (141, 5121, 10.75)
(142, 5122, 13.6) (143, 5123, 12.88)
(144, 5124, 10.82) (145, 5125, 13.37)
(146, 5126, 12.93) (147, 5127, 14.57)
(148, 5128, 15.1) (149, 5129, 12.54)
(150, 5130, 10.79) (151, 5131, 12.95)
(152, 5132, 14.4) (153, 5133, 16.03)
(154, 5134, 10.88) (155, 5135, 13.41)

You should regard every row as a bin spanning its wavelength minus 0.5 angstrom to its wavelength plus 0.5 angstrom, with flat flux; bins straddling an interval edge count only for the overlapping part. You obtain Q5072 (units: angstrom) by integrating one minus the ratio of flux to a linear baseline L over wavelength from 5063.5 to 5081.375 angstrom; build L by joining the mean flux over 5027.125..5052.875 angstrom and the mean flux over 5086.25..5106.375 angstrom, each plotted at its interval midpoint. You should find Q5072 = 0.7 angstrom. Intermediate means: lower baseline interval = 14.9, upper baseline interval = 14.5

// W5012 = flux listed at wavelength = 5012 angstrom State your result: 13.58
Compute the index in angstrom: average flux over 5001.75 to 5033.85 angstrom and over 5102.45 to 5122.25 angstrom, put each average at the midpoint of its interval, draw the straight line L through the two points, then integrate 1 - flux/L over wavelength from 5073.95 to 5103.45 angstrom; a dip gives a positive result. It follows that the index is -0.4 angstrom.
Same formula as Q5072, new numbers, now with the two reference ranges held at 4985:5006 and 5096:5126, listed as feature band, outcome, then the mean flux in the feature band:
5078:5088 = -0.09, 14.4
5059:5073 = -0.05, 14.7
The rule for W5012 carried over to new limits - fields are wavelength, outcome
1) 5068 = 11.91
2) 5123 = 12.88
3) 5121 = 10.75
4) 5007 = 14.33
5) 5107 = 12.54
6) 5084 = 13.1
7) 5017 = 16.18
